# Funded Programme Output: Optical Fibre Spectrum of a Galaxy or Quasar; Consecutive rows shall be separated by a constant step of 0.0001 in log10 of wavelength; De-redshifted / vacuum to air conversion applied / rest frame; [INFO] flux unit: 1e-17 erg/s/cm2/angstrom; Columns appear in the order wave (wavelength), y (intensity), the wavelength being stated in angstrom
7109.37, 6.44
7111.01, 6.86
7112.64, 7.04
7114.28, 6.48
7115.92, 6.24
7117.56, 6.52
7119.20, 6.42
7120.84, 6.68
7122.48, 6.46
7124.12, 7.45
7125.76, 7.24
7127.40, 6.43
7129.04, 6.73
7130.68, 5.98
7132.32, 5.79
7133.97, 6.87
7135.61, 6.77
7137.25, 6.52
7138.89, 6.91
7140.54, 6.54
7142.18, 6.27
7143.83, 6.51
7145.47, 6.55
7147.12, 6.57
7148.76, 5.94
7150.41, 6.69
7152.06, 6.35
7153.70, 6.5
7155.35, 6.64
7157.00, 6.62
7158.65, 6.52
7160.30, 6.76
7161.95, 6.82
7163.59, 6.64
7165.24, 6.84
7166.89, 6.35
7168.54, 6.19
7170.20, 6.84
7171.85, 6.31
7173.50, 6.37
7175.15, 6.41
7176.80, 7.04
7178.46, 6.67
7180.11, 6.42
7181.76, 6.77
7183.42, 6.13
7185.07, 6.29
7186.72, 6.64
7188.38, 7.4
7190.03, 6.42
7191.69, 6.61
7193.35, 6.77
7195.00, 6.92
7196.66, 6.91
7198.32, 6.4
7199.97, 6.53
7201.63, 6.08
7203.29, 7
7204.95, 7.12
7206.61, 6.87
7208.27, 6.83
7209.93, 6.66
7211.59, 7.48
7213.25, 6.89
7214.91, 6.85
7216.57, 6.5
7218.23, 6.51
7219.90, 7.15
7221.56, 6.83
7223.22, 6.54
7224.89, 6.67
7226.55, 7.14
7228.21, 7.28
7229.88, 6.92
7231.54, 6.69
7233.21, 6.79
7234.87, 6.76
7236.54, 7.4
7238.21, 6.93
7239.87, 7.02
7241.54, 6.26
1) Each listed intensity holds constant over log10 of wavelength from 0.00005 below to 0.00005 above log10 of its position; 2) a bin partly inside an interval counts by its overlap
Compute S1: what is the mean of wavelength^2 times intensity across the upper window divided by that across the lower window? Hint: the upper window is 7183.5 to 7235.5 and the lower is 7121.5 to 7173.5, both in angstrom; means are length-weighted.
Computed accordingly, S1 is 1.05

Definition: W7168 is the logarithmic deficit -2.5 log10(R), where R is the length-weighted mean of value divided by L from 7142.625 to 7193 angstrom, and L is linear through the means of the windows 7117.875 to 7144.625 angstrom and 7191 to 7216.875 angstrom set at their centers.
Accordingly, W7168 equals 0.02 mag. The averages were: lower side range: 6.6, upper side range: 6.78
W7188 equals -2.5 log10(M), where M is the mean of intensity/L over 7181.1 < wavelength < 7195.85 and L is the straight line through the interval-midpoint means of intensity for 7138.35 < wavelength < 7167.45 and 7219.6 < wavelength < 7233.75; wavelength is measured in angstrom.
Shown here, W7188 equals 0.01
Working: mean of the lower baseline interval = 6.56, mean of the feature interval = 6.66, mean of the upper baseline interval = 6.88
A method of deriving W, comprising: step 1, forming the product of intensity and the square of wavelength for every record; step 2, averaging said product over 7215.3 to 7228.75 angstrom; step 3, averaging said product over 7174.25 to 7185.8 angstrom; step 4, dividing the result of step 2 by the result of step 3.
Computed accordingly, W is 1.1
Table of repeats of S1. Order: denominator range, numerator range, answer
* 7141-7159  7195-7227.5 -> 1.07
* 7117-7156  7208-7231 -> 1.07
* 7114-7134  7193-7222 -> 1.06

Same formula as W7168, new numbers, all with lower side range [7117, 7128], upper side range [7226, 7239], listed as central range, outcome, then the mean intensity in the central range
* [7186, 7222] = 0.02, 6.79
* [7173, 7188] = 0.05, 6.56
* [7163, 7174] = 0.06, 6.5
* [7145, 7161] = 0.05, 6.51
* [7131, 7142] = 0.04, 6.52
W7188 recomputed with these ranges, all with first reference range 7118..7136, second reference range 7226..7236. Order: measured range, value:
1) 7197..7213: 0.012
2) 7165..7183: 0.036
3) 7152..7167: 0.014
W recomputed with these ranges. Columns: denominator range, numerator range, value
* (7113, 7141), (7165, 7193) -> 1.01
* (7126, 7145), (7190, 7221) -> 1.06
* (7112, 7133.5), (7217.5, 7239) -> 1.08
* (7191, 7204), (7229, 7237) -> 1.05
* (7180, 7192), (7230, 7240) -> 1.06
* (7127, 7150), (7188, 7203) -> 1.05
